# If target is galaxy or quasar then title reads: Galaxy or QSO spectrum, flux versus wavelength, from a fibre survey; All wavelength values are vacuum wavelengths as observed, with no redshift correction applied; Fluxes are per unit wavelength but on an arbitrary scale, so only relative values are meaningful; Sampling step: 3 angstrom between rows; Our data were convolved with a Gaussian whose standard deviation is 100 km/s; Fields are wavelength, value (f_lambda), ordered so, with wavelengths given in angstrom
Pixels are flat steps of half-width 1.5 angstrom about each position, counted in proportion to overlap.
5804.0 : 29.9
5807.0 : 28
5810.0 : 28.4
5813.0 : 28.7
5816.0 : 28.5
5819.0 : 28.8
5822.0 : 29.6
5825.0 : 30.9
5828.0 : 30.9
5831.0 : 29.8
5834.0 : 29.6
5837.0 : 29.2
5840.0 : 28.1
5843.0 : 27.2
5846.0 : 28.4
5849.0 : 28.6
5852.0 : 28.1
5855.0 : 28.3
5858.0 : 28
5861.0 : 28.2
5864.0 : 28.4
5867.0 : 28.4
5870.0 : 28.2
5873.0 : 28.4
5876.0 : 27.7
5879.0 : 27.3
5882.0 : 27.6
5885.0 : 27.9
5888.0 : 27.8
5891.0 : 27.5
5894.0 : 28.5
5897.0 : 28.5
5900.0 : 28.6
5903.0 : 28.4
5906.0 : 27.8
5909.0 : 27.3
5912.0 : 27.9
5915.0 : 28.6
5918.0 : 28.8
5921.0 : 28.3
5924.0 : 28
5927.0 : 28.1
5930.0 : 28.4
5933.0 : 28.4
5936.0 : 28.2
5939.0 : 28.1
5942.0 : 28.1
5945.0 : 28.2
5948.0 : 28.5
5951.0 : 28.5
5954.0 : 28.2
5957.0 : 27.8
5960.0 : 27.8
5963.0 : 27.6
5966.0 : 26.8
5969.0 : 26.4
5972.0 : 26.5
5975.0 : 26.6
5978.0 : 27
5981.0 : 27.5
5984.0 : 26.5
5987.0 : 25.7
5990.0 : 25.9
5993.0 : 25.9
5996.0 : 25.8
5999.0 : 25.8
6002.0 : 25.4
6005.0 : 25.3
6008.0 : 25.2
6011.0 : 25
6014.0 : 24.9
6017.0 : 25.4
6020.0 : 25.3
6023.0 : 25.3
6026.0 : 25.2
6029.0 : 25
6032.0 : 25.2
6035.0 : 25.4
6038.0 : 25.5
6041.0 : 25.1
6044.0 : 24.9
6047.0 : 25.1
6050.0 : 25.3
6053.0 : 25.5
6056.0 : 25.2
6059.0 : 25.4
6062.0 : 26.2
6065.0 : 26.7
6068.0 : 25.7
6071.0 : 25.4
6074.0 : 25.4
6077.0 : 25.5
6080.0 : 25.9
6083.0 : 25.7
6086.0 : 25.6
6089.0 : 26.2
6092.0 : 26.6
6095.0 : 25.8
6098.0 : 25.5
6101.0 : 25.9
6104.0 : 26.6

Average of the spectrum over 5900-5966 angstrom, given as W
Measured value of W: 28.1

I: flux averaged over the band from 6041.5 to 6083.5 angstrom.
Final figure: 25.5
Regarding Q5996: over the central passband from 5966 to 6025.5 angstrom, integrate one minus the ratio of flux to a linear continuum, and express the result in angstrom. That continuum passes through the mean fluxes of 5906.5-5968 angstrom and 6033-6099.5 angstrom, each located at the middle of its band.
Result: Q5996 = 2.4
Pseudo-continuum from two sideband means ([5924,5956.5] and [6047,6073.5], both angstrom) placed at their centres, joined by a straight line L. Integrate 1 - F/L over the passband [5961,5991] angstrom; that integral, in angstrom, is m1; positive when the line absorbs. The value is 0.86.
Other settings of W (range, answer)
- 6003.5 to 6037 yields 25.2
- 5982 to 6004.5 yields 25.9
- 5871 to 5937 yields 28.1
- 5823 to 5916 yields 28.4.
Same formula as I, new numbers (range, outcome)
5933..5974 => 27.8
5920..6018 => 27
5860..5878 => 28.2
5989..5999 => 25.9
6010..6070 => 25.4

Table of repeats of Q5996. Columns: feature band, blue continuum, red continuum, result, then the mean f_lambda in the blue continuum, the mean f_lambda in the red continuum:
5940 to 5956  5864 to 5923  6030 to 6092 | -0.6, 28.1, 25.6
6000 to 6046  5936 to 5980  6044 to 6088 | 2.1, 27.6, 25.6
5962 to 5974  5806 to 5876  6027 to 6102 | 0.1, 28.7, 25.6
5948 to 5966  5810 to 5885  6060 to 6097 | -0.4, 28.6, 25.9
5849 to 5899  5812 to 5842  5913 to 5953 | 1.5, 29.4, 28.3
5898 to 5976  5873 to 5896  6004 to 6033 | -3.4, 27.8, 25.2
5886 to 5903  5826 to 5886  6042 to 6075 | -0.2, 28.4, 25.5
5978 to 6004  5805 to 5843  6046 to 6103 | 0.7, 29.1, 25.7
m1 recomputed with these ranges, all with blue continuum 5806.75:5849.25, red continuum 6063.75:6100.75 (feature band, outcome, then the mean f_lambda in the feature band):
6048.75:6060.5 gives 0.4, 25.4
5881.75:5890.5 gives 0.2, 27.8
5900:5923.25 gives -0.2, 28.2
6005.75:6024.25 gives 1.0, 25.2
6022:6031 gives 0.5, 25.2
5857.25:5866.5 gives 0.1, 28.2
